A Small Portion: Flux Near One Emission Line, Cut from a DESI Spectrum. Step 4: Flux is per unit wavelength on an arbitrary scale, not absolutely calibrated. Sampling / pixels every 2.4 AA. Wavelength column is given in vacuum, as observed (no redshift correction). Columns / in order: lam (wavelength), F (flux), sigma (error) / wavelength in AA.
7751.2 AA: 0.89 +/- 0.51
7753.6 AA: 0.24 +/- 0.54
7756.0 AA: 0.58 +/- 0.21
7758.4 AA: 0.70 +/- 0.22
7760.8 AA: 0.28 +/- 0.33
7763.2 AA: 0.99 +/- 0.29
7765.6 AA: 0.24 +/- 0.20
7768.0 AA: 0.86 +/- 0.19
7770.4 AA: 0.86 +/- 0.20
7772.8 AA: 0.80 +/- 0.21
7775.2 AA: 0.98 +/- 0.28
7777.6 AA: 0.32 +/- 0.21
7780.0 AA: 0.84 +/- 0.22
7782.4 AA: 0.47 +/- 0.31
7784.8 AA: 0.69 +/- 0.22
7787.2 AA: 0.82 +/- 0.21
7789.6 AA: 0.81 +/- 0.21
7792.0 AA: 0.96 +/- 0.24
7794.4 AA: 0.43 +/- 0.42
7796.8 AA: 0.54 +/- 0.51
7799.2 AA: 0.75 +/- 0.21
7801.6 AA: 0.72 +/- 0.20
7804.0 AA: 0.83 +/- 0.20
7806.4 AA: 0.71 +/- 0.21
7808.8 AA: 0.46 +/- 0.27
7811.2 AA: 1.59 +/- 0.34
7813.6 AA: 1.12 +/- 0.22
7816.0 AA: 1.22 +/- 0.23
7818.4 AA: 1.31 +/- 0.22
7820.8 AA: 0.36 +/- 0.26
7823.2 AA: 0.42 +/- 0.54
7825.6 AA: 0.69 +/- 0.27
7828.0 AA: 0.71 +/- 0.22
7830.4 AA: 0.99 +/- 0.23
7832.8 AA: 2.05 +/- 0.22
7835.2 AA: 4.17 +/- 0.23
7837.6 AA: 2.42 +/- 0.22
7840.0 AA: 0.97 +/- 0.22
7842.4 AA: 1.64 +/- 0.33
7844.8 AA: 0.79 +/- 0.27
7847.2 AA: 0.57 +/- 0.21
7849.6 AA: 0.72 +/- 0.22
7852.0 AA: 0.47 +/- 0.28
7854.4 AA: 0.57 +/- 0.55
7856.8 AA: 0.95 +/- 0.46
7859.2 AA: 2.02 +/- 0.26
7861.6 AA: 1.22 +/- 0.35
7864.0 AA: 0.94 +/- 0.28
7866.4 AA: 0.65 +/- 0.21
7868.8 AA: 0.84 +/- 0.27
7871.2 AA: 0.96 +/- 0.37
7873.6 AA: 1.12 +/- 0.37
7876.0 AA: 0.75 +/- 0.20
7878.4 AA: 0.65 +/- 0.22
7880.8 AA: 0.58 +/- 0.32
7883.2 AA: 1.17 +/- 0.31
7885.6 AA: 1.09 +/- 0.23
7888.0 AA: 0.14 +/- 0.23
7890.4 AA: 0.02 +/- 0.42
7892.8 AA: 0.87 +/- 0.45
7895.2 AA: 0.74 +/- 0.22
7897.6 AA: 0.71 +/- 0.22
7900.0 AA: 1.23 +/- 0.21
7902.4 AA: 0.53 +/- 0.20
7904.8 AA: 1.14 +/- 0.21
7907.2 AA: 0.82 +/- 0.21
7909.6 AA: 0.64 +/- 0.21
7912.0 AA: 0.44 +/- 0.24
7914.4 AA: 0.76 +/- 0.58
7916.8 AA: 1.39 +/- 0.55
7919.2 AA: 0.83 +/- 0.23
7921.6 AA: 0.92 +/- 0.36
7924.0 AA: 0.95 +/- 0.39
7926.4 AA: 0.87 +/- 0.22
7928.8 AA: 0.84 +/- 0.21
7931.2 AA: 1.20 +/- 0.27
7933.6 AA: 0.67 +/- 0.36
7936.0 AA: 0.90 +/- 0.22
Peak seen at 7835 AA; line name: H-alpha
